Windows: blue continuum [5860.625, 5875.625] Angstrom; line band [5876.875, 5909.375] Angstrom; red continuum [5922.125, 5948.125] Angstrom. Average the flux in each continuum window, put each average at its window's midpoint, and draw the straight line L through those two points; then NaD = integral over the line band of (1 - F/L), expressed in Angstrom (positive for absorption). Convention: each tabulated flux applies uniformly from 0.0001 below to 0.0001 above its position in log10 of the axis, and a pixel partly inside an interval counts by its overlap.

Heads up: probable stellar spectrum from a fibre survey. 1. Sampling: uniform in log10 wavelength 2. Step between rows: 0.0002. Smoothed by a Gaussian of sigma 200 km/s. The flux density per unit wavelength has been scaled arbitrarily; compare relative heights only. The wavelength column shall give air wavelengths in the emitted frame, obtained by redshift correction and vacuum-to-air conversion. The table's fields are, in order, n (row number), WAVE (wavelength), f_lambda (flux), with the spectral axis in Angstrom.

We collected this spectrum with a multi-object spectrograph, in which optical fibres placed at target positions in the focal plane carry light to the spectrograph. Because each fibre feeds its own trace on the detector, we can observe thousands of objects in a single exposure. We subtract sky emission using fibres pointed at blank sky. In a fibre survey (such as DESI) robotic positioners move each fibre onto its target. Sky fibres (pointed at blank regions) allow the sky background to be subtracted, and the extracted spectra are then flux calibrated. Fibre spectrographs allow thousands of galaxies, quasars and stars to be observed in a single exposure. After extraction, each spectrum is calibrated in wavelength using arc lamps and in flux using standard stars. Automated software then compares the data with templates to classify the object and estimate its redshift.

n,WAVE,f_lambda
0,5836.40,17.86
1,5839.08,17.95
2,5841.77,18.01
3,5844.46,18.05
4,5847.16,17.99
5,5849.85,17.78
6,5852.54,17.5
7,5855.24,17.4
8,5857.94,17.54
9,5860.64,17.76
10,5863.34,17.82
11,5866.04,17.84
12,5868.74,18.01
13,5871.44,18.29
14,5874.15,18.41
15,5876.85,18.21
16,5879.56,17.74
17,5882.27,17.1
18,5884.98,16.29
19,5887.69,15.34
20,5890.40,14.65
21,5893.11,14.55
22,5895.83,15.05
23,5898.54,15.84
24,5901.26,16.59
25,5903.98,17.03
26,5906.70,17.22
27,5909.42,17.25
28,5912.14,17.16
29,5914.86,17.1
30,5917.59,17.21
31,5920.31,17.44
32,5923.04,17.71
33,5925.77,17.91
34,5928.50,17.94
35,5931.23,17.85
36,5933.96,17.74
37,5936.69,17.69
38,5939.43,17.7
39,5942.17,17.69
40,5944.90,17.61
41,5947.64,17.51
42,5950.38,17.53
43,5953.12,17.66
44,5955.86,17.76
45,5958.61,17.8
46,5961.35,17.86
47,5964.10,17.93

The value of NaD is 3.0 Angstrom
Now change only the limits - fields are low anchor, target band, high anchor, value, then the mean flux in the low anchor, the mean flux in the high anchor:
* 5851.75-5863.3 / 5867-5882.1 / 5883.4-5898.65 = -1.5 Angstrom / 17.6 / 15.3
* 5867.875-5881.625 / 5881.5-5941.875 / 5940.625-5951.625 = 3.3 Angstrom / 18.1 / 17.6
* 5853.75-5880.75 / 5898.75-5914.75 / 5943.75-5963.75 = 0.7 Angstrom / 17.9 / 17.7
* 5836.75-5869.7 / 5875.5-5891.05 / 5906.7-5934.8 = 0.9 Angstrom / 17.8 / 17.5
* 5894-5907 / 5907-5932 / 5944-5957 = -1.1 Angstrom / 16.2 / 17.6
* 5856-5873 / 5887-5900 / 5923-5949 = 2.0 Angstrom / 17.9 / 17.7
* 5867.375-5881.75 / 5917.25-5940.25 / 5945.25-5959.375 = 0.1 Angstrom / 18.1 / 17.6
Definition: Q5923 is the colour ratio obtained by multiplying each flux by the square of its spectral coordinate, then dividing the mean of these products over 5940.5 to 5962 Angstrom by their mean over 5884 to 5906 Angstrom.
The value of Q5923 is 1.15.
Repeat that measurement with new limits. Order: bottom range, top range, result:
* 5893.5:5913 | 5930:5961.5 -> 1.09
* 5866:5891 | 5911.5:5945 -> 1.04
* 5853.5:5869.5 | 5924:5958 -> 1.03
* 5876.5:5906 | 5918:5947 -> 1.11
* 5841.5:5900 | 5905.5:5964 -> 1.05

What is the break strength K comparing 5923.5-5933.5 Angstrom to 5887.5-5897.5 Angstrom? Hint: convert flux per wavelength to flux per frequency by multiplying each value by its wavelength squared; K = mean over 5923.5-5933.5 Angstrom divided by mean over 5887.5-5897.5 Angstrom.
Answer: 1.2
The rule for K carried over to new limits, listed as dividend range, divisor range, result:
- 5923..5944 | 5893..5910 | 1.10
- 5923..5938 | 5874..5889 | 1.06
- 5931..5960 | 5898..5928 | 1.04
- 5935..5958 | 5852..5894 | 1.05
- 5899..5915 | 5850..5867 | 0.98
